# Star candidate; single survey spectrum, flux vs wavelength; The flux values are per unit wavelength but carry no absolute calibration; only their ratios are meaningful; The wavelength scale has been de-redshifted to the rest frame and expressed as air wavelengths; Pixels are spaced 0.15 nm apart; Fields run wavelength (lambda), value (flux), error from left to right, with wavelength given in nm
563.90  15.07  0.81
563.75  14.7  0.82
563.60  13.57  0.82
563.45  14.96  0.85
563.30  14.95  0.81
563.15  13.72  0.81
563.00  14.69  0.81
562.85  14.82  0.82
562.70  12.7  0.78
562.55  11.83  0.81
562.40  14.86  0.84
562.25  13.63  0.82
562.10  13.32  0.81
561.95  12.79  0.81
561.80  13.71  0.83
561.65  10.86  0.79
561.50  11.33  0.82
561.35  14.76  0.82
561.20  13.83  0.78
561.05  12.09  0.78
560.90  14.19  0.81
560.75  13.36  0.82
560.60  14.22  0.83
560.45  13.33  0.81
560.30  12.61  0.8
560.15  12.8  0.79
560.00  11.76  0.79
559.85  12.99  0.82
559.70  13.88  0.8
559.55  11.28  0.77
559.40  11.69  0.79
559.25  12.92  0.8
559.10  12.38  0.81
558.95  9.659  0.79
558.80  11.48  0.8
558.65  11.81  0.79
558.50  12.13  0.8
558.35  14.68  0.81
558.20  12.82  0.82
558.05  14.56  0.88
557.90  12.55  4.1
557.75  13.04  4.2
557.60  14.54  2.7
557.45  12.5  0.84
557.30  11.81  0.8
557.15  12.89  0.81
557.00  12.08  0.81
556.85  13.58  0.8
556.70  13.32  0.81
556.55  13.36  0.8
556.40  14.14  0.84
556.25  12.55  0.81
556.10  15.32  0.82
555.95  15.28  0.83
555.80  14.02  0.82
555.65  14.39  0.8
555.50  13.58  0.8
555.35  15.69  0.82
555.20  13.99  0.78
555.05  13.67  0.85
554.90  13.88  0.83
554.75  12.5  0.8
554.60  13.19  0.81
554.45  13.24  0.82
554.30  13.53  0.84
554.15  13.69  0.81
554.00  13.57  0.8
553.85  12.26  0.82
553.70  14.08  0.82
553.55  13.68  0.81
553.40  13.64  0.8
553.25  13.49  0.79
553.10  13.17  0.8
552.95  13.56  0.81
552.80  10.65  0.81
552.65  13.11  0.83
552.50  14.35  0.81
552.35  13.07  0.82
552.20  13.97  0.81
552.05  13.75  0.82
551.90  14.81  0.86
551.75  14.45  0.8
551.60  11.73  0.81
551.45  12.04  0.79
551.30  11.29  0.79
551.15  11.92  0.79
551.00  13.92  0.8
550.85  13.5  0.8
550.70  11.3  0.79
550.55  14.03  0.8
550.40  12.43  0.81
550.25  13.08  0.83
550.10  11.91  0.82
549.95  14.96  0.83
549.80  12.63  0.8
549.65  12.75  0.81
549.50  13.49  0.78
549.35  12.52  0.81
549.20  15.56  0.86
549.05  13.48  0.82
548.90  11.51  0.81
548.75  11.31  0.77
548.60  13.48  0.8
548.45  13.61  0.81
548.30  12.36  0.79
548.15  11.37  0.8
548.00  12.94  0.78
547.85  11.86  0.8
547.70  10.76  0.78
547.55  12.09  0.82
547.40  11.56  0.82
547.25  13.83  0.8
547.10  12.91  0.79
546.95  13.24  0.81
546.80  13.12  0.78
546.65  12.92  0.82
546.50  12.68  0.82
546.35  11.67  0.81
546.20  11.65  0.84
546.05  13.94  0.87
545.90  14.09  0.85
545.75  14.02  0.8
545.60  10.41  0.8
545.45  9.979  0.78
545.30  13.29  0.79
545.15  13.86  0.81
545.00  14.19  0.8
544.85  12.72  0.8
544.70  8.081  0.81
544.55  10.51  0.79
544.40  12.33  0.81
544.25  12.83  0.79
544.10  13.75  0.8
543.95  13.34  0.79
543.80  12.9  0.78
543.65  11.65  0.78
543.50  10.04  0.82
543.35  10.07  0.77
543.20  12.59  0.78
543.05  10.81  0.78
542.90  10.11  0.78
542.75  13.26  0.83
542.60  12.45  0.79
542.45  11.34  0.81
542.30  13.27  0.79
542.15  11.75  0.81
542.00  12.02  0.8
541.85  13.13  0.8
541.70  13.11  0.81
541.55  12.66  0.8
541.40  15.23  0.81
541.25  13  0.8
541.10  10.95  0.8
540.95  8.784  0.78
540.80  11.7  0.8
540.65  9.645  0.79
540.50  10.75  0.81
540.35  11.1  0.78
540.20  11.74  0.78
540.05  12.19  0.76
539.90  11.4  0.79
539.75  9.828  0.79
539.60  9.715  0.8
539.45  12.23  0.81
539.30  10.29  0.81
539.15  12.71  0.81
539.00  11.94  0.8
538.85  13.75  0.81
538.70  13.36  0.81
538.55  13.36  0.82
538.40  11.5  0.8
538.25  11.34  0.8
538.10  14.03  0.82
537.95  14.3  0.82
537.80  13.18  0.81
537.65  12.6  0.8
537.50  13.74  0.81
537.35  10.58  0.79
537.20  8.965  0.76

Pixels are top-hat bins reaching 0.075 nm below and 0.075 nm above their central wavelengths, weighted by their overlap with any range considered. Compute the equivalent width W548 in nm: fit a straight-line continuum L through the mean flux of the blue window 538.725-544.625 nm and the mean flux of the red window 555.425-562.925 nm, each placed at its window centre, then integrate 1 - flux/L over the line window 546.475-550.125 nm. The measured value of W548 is -0.14 nm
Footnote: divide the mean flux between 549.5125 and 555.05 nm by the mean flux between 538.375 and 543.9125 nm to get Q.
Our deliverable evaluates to 1.11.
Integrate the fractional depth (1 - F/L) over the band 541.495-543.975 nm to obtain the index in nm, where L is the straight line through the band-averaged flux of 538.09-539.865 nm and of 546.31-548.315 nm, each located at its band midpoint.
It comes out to 0.03 nm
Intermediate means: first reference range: 11.9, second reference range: 12.4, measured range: 12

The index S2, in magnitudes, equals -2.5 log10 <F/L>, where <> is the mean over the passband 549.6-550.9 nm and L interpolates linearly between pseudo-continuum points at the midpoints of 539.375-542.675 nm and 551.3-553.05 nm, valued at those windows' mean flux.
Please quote 0.00 mag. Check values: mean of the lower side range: 11.7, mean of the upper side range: 13.1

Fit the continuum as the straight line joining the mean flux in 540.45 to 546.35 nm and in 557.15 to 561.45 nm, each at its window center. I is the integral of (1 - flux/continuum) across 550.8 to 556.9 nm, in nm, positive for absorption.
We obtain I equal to -0.44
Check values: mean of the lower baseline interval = 12.1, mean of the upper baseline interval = 12.8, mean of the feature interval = 13.5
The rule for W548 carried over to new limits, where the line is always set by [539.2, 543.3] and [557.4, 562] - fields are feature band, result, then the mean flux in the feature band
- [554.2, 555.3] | -0.09 nm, 13.5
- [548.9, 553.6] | -0.33 nm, 13.1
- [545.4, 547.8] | -0.09 nm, 12.4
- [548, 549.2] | -0.06 nm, 12.7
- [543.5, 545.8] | -0.06 nm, 12.2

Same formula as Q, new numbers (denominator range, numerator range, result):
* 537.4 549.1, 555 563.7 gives 1.09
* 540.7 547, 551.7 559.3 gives 1.09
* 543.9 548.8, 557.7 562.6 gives 1.03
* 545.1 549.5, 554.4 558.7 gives 1.07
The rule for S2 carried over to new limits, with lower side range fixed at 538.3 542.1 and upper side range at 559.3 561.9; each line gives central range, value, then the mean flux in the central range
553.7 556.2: -0.10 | 13.9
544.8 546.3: -0.06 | 12.8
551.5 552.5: -0.10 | 13.6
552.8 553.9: -0.06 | 13.2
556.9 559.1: 0.01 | 12.6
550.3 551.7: -0.01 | 12.5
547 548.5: -0.01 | 12.3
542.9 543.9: 0.07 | 11.3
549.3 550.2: -0.06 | 13.1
